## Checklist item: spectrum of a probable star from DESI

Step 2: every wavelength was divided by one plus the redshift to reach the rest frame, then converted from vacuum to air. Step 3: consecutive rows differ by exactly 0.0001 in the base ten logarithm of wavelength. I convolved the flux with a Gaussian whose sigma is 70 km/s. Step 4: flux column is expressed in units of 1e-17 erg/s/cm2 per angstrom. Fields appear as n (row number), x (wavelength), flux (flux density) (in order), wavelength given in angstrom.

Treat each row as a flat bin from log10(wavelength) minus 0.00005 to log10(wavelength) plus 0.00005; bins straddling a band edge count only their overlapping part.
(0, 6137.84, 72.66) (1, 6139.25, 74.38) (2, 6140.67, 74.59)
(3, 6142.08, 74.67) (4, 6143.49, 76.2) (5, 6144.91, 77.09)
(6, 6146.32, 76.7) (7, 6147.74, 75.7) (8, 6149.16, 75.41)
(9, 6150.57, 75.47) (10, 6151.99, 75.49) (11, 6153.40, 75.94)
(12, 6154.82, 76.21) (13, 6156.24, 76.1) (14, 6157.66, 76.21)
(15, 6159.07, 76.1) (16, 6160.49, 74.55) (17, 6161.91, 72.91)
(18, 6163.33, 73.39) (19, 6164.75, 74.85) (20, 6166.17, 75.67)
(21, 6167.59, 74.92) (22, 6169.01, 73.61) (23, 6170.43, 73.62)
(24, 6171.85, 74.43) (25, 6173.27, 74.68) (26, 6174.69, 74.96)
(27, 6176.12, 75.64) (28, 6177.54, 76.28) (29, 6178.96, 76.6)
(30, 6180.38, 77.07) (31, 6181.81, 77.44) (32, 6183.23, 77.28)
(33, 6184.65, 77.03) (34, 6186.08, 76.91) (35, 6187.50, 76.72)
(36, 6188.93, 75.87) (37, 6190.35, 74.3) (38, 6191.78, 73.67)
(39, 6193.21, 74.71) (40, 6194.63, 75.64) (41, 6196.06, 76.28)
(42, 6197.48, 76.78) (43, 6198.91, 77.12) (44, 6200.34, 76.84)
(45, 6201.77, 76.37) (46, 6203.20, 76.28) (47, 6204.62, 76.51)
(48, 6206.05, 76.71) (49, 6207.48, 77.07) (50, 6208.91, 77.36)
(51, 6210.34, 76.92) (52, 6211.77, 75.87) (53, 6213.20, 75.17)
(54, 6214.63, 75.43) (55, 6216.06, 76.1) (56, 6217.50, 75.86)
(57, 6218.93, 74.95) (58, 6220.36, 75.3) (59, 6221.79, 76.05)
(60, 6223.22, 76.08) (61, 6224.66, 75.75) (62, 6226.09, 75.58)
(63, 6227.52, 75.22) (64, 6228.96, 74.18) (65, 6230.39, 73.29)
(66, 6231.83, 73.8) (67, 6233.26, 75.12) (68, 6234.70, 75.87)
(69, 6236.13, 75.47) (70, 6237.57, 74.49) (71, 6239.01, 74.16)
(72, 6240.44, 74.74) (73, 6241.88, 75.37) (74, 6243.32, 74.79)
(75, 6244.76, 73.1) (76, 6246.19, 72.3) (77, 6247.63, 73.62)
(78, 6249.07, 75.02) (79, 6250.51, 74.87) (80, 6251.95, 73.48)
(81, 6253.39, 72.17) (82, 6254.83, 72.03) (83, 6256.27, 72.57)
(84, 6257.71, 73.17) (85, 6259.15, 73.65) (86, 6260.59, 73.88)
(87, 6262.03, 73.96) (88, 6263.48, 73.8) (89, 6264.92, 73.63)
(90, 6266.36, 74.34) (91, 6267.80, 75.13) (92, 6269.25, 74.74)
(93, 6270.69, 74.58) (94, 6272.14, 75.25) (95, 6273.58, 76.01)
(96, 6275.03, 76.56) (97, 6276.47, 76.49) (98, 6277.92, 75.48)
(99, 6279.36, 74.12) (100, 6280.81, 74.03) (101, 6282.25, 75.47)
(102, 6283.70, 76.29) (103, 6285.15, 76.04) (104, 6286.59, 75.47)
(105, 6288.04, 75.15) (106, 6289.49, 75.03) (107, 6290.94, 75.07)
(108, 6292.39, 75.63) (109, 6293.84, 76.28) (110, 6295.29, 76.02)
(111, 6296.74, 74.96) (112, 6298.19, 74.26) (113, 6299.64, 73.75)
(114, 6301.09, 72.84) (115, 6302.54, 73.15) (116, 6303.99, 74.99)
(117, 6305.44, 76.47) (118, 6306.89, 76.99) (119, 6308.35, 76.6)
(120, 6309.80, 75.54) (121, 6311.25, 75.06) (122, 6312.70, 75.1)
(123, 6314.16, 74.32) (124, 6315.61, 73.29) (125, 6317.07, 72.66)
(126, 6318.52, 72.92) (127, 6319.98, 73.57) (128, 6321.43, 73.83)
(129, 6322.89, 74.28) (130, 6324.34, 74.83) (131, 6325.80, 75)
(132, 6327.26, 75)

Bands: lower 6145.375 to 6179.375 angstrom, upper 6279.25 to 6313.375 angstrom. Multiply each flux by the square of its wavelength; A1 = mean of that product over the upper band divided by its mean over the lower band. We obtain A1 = 1.0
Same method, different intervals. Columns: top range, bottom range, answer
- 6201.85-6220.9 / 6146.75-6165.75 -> 1.03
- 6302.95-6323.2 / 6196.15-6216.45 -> 1.01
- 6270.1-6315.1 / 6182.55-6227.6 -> 1.02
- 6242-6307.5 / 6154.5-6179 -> 1.03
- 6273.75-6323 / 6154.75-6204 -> 1.03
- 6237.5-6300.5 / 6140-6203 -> 1.02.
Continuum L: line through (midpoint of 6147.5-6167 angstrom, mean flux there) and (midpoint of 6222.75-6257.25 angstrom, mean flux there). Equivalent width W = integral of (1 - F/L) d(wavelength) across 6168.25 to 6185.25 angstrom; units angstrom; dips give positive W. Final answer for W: -0.2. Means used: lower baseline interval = 75.3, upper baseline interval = 74.3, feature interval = 75.7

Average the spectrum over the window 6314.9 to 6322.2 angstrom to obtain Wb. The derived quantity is 73.2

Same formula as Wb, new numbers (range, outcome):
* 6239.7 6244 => 75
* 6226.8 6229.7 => 74.7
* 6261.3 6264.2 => 73.8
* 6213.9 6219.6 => 75.5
